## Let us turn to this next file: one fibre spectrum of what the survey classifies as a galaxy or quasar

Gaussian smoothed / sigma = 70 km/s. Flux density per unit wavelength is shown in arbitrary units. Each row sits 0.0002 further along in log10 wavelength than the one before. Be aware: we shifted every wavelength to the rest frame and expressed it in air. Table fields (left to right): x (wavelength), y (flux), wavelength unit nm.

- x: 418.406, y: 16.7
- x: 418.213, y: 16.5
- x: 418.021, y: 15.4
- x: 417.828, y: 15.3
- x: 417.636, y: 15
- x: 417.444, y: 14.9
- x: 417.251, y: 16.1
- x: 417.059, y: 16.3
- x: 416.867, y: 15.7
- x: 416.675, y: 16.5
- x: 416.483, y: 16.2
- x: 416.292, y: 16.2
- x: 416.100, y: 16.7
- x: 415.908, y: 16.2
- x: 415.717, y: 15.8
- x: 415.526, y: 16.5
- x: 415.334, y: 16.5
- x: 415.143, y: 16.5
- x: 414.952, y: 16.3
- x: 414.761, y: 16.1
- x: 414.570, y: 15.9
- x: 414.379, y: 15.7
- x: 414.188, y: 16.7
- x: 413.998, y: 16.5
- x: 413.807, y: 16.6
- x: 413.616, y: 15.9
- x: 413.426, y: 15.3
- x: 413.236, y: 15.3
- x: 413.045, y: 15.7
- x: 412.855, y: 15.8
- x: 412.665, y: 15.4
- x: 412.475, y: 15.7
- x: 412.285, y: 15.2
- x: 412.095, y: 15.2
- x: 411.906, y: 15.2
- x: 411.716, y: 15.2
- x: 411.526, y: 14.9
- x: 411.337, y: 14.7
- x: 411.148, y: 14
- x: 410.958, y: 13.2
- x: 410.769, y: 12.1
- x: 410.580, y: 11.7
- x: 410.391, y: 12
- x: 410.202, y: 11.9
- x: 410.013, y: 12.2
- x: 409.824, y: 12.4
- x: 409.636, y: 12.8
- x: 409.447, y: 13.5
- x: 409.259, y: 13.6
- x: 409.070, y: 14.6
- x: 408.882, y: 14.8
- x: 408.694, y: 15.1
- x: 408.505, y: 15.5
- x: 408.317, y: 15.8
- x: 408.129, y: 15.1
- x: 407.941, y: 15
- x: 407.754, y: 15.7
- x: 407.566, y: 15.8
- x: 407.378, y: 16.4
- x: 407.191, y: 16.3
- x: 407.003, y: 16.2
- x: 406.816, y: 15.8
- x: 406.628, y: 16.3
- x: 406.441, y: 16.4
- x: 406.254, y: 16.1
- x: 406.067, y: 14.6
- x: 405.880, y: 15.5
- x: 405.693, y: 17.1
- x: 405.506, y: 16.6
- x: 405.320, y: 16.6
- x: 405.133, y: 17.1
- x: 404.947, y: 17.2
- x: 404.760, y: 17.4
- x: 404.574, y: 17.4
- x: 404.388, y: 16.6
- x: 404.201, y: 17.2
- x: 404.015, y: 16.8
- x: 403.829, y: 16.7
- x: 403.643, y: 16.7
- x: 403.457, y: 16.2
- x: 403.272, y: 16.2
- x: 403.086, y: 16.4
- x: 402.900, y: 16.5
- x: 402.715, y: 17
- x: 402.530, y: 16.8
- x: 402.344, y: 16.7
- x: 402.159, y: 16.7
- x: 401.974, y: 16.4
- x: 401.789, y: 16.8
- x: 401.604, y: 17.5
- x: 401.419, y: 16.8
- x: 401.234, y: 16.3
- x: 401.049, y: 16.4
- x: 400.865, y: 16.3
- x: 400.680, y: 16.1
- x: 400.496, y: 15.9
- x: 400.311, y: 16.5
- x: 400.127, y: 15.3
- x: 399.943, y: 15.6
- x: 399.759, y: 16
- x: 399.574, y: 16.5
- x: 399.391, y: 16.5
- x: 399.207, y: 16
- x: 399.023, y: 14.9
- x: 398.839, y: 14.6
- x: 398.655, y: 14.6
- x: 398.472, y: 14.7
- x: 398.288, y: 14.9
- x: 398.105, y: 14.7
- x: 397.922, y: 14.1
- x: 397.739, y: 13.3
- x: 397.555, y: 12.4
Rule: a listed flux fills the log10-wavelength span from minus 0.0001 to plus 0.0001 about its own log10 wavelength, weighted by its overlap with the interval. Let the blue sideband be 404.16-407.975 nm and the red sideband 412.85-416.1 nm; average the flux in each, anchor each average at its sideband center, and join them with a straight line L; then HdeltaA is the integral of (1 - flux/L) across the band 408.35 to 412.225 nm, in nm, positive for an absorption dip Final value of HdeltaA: 0.59 nm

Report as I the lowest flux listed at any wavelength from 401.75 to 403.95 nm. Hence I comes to 16.2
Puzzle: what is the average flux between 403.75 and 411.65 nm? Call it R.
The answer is 15.1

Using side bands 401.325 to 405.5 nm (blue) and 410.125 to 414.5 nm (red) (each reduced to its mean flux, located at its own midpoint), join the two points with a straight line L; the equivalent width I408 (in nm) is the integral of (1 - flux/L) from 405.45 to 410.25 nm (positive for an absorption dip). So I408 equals 0.232 nm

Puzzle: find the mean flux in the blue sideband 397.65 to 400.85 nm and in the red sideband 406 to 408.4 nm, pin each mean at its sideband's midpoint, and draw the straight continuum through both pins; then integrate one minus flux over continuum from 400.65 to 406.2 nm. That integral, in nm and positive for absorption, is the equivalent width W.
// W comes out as -0.37 nm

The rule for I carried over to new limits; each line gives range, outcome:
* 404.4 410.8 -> 11.7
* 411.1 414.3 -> 14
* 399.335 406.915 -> 14.6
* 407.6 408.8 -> 15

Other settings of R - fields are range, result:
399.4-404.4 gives 16.5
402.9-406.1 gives 16.6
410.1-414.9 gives 14.9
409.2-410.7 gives 12.5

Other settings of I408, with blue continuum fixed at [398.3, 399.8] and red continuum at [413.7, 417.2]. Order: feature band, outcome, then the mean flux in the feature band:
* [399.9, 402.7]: -0.163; 16.4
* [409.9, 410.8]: 0.226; 12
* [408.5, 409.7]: 0.130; 14.2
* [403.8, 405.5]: -0.139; 17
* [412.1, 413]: 0.034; 15.5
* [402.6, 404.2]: -0.098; 16.6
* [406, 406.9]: -0.004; 15.9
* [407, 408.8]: 0.025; 15.7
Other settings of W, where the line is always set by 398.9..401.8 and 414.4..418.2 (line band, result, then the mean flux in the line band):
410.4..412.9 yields 0.262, 14.4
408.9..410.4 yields 0.285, 13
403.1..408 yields -0.081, 16.4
